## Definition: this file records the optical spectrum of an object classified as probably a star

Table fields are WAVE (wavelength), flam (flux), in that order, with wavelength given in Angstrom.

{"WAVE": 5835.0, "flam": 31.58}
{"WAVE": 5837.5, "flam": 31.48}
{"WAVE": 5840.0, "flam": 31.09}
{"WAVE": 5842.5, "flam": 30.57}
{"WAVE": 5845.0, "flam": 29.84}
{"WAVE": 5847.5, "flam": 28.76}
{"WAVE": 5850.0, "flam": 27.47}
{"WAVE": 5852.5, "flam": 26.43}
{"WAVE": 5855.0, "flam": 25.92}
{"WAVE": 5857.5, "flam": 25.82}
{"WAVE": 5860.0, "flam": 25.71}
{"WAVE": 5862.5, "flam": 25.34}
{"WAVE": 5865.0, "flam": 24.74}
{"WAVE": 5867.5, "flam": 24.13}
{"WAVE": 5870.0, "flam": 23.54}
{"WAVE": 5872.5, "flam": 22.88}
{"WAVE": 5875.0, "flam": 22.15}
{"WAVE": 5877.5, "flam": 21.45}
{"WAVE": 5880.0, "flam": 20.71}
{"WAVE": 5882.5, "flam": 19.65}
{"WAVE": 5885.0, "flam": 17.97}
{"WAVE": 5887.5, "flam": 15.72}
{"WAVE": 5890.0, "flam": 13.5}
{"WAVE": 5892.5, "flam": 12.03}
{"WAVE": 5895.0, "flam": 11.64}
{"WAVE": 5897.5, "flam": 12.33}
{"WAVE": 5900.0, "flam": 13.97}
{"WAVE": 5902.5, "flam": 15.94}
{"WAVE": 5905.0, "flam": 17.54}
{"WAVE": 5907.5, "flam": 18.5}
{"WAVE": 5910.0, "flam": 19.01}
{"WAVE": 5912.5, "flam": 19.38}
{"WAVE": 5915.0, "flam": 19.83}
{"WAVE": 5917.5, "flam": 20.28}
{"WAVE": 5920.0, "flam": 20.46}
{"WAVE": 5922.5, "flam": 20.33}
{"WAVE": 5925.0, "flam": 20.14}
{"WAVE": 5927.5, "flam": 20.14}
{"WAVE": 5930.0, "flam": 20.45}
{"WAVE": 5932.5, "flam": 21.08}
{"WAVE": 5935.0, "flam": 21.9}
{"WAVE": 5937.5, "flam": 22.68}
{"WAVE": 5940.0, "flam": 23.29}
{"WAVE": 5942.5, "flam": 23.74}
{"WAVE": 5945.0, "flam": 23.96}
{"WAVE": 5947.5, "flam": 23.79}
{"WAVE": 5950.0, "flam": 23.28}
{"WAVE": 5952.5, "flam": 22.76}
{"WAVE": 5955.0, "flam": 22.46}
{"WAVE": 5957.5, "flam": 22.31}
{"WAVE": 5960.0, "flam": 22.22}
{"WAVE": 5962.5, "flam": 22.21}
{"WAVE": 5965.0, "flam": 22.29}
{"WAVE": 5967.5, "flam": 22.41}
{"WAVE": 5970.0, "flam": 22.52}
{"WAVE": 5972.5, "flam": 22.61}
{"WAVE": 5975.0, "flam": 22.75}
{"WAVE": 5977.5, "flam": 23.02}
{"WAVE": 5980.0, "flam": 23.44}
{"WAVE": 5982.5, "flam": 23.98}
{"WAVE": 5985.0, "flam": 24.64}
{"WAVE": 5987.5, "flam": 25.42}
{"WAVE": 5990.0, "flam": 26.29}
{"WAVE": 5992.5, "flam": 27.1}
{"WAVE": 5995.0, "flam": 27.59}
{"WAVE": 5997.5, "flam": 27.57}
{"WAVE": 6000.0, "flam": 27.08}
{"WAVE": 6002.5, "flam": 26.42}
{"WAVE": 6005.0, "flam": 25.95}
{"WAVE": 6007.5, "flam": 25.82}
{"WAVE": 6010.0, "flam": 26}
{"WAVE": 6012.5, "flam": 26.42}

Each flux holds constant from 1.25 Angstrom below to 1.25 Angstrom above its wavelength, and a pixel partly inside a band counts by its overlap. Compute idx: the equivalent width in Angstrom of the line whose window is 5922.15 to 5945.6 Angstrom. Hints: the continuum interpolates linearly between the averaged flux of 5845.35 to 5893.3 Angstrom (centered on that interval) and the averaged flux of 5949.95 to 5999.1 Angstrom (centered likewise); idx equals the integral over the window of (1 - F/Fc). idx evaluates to 1.61 Angstrom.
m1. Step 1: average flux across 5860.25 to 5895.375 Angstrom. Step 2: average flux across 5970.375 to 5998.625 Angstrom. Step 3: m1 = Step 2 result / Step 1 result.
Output 1.24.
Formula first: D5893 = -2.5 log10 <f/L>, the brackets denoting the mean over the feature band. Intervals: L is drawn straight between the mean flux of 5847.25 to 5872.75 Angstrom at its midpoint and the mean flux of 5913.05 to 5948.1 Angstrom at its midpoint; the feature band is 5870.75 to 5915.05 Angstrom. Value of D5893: 0.330 mag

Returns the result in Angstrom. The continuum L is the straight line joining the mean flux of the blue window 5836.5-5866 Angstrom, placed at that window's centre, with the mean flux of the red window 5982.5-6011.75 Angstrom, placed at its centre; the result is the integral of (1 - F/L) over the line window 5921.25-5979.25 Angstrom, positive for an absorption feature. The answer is 9.6 Angstrom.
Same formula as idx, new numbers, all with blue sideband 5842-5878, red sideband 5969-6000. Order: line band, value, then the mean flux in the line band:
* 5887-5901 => 6.81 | 13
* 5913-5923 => 2.03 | 20.2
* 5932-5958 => 2.27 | 22.9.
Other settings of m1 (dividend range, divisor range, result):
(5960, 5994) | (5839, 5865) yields 0.86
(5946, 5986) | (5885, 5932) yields 1.32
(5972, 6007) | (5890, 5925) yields 1.49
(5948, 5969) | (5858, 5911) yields 1.18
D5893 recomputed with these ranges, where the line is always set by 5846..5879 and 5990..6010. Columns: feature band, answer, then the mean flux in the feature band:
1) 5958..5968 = 0.18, 22.3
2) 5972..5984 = 0.14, 23.2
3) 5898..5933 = 0.33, 18.9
